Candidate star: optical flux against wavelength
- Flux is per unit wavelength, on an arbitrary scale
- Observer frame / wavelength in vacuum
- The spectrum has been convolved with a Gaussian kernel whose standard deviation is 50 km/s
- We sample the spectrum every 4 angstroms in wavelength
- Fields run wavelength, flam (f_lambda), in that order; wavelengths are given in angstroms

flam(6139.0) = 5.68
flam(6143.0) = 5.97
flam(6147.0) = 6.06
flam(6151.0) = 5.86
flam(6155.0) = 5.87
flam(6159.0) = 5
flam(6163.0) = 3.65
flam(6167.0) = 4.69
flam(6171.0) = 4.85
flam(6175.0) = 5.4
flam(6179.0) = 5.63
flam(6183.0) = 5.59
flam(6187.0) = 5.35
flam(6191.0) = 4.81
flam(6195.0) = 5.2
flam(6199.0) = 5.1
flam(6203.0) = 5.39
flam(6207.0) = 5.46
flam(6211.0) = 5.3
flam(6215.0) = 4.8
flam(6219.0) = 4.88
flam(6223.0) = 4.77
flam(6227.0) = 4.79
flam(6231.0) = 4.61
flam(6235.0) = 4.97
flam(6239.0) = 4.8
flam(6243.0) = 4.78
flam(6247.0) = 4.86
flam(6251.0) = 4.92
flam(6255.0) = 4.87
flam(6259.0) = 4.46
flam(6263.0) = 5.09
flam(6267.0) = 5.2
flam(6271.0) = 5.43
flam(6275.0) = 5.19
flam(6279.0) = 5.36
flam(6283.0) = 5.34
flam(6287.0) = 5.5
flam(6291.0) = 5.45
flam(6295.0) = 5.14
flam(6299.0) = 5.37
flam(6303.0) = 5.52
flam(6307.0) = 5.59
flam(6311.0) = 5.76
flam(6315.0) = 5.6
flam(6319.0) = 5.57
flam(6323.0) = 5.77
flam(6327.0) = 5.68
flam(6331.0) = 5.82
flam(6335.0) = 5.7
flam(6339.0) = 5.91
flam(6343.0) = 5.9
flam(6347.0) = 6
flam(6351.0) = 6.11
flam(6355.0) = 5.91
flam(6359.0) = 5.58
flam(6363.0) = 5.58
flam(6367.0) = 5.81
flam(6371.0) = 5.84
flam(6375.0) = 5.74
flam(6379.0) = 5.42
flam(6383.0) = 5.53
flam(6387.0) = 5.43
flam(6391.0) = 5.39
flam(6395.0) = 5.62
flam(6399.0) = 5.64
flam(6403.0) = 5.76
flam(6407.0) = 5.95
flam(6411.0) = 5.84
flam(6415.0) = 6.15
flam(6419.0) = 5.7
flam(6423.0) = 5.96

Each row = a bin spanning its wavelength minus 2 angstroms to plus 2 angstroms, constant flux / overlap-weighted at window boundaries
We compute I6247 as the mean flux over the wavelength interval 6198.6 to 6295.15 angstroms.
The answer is 5.06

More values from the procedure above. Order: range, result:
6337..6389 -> 5.75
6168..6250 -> 5.06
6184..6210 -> 5.24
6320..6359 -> 5.84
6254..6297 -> 5.19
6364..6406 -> 5.62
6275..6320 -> 5.46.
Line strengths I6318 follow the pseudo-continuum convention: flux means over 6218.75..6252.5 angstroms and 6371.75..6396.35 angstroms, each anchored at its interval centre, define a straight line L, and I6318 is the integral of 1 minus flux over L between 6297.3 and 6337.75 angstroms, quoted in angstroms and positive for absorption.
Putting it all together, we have -3.4 angstroms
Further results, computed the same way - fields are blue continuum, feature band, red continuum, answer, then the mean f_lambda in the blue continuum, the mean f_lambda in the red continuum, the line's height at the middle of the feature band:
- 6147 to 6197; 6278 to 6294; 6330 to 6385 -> 0.44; 5.19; 5.77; 5.55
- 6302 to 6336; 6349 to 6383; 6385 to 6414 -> -0.36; 5.67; 5.68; 5.68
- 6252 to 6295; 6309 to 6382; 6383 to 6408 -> -4.36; 5.18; 5.61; 5.43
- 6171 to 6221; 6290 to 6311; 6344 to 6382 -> 0.47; 5.23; 5.77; 5.57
